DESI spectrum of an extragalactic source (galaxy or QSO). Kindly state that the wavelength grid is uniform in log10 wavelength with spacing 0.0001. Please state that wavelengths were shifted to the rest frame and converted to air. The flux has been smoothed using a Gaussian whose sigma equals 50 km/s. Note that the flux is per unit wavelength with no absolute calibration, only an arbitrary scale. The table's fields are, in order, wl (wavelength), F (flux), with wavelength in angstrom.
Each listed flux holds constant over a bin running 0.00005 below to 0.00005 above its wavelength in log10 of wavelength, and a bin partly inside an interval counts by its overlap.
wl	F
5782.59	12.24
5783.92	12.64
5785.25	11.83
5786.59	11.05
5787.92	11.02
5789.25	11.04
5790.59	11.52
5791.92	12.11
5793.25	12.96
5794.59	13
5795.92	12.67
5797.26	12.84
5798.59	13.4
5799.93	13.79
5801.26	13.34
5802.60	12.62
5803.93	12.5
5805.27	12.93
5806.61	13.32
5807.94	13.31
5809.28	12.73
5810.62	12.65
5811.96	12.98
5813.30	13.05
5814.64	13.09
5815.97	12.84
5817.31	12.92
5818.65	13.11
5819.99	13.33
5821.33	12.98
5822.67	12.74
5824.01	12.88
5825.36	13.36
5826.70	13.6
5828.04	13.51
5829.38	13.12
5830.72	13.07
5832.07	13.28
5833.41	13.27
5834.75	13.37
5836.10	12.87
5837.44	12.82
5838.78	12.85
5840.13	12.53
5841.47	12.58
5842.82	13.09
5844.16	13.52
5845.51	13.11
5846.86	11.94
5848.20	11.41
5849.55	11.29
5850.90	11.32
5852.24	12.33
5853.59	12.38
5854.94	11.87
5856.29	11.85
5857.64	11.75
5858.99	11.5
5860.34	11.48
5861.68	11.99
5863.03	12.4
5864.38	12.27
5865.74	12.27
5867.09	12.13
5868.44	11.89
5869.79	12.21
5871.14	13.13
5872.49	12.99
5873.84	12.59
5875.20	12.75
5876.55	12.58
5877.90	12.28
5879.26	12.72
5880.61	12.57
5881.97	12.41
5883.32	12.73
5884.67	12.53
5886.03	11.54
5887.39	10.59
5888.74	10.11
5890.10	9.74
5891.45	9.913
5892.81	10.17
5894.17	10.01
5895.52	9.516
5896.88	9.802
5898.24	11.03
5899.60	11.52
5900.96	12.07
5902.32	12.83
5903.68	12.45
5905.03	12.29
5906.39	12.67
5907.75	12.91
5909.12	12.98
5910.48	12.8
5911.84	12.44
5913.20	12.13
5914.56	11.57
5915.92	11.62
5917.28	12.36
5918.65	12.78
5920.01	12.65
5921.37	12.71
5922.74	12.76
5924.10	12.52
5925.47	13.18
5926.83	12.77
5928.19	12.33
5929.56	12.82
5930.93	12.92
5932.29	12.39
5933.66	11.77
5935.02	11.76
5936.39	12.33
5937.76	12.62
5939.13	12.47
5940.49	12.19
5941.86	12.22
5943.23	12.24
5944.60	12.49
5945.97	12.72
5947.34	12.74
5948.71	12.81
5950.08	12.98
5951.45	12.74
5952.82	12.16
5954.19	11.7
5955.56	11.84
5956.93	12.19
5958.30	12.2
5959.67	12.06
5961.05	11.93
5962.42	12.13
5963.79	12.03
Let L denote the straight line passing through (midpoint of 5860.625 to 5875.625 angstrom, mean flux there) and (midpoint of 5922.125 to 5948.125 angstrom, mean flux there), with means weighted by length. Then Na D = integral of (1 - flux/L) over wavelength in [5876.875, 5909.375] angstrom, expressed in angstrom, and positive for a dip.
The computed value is 2.3 angstrom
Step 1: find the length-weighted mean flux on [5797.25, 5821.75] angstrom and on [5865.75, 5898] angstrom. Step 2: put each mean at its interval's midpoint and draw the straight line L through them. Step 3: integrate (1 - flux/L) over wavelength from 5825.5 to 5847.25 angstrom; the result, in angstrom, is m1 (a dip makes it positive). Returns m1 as -0.9 angstrom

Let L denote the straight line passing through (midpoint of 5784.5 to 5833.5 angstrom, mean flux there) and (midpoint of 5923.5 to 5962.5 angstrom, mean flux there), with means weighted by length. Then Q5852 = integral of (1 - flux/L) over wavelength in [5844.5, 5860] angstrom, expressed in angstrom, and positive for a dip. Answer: 0.9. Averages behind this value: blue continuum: 12.8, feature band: 11.9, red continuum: 12.4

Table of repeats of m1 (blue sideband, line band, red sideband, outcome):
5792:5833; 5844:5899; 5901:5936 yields 4.27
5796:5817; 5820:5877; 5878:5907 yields -1.50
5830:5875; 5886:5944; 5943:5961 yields 2.12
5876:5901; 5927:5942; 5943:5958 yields -0.32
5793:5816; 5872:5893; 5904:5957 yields 1.46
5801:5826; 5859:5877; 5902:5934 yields 0.59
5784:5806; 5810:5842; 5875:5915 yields -2.19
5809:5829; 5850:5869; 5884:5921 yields 0.61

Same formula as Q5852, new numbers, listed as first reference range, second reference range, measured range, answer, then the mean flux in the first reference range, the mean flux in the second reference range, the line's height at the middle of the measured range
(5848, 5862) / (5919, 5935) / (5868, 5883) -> -0.7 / 11.7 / 12.6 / 12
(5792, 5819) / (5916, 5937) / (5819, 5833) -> -0.3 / 13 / 12.5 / 12.9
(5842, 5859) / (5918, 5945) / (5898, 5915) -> 0.1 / 12.1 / 12.5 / 12.4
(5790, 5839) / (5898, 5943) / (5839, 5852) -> 0.5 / 13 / 12.4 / 12.8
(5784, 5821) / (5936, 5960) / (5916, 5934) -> -0.2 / 12.7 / 12.4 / 12.4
